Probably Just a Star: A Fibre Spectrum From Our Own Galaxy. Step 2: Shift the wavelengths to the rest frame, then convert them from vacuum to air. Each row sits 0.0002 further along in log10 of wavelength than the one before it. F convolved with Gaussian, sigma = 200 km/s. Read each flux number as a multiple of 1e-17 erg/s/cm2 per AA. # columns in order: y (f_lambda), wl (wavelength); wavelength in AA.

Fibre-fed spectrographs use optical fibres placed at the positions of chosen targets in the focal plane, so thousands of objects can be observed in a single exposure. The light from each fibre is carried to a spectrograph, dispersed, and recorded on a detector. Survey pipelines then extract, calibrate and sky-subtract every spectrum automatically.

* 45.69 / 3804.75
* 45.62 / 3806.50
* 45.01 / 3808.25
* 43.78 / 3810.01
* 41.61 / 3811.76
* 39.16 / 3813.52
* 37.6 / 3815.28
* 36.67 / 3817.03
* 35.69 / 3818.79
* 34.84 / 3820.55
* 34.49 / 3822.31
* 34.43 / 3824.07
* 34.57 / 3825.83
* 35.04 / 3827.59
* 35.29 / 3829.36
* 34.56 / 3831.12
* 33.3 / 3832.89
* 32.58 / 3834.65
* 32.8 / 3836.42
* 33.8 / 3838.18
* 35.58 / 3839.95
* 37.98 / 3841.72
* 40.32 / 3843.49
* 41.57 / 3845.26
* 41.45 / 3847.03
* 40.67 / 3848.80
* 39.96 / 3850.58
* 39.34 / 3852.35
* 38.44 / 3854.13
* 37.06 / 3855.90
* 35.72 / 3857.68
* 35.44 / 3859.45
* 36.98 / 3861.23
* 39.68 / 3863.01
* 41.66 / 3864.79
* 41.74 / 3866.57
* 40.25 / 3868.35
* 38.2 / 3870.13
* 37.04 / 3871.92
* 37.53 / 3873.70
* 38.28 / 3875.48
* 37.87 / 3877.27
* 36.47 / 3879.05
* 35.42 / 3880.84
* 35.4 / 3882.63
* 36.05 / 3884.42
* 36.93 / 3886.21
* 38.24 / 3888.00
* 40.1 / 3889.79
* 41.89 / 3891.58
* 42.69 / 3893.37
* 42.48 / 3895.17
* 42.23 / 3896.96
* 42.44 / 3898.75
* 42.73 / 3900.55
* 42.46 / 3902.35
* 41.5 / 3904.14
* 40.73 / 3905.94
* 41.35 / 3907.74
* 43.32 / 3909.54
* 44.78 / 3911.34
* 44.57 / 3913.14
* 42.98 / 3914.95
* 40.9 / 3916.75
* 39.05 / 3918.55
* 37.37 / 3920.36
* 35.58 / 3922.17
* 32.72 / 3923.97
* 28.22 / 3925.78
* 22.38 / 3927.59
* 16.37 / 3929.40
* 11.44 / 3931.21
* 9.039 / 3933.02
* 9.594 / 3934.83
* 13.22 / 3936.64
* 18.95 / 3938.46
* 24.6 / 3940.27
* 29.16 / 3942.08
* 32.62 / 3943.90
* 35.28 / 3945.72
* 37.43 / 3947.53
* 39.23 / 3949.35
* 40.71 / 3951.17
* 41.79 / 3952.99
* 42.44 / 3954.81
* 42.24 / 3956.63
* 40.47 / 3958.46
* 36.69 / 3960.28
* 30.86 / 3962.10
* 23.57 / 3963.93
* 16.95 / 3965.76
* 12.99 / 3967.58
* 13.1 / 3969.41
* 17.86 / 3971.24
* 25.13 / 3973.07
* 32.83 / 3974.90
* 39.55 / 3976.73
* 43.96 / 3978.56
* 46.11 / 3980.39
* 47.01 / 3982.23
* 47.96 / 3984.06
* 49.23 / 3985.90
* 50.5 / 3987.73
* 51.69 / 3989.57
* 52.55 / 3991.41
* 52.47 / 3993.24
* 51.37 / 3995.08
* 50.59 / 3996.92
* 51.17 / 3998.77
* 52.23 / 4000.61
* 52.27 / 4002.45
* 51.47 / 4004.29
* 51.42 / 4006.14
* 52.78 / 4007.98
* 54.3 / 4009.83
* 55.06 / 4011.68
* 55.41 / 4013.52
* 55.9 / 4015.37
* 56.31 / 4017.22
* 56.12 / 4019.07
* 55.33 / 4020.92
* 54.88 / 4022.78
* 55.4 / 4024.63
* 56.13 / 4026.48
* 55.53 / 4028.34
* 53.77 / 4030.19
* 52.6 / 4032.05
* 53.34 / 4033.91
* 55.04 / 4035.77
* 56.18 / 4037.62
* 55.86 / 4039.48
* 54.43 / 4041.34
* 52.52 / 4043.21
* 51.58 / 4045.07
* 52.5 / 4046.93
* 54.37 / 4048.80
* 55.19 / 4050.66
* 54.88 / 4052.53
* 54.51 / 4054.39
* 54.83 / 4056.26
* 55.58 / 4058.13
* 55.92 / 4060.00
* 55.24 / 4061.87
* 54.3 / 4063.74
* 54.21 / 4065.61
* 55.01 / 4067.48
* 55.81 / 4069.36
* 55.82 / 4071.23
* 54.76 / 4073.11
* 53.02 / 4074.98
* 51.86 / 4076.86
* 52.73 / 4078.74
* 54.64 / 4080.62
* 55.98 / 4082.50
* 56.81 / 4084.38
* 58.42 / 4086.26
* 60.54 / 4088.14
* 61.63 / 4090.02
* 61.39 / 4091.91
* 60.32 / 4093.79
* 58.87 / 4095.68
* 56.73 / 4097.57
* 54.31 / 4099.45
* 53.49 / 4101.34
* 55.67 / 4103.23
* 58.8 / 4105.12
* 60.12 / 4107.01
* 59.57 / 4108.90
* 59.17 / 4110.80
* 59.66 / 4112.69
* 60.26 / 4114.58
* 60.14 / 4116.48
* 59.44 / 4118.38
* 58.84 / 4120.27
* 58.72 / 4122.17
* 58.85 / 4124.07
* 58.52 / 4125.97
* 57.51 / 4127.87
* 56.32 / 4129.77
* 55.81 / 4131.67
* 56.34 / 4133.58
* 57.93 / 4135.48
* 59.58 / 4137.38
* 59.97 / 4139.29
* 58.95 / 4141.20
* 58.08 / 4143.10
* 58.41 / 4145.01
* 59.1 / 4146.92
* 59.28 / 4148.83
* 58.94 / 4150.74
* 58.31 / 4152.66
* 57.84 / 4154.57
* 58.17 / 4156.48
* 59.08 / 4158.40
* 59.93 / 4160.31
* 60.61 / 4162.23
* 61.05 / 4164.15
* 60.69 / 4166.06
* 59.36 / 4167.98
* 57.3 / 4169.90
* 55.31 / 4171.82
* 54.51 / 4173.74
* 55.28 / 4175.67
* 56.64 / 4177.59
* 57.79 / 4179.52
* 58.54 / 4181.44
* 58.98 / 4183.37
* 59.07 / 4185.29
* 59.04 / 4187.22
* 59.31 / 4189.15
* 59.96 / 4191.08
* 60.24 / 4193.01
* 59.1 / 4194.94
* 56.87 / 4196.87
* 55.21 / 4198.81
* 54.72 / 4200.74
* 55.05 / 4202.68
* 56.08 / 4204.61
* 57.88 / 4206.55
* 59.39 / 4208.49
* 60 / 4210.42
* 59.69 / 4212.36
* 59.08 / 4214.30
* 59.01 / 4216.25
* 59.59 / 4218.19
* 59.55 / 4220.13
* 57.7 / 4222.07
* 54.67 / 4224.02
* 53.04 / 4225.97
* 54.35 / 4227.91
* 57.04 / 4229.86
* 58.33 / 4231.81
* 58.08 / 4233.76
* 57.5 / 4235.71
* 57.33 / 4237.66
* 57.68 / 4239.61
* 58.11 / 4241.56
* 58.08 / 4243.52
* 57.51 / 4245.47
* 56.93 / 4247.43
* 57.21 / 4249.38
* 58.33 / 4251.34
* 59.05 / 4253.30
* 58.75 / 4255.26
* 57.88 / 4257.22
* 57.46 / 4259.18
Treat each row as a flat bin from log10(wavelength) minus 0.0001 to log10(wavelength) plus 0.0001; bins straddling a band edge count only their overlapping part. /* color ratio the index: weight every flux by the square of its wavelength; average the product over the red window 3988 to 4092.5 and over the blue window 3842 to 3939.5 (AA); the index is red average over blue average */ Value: 1.63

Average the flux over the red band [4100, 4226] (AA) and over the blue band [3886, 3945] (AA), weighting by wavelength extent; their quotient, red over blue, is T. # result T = 1.7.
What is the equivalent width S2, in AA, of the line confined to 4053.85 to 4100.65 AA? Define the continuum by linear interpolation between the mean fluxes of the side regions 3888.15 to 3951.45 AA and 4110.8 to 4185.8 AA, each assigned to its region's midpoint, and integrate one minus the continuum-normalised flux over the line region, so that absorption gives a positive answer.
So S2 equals -4.9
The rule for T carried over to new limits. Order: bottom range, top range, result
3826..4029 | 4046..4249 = 1.47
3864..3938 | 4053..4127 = 1.60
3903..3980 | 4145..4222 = 1.86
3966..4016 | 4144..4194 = 1.31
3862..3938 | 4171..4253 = 1.62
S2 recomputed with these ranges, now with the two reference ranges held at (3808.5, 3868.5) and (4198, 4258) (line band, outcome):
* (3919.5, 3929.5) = 2.9 AA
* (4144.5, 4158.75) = -1.3 AA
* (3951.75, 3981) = 8.3 AA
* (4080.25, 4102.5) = -3.2 AA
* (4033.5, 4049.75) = -2.1 AA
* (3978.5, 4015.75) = -4.6 AA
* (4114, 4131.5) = -2.2 AA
